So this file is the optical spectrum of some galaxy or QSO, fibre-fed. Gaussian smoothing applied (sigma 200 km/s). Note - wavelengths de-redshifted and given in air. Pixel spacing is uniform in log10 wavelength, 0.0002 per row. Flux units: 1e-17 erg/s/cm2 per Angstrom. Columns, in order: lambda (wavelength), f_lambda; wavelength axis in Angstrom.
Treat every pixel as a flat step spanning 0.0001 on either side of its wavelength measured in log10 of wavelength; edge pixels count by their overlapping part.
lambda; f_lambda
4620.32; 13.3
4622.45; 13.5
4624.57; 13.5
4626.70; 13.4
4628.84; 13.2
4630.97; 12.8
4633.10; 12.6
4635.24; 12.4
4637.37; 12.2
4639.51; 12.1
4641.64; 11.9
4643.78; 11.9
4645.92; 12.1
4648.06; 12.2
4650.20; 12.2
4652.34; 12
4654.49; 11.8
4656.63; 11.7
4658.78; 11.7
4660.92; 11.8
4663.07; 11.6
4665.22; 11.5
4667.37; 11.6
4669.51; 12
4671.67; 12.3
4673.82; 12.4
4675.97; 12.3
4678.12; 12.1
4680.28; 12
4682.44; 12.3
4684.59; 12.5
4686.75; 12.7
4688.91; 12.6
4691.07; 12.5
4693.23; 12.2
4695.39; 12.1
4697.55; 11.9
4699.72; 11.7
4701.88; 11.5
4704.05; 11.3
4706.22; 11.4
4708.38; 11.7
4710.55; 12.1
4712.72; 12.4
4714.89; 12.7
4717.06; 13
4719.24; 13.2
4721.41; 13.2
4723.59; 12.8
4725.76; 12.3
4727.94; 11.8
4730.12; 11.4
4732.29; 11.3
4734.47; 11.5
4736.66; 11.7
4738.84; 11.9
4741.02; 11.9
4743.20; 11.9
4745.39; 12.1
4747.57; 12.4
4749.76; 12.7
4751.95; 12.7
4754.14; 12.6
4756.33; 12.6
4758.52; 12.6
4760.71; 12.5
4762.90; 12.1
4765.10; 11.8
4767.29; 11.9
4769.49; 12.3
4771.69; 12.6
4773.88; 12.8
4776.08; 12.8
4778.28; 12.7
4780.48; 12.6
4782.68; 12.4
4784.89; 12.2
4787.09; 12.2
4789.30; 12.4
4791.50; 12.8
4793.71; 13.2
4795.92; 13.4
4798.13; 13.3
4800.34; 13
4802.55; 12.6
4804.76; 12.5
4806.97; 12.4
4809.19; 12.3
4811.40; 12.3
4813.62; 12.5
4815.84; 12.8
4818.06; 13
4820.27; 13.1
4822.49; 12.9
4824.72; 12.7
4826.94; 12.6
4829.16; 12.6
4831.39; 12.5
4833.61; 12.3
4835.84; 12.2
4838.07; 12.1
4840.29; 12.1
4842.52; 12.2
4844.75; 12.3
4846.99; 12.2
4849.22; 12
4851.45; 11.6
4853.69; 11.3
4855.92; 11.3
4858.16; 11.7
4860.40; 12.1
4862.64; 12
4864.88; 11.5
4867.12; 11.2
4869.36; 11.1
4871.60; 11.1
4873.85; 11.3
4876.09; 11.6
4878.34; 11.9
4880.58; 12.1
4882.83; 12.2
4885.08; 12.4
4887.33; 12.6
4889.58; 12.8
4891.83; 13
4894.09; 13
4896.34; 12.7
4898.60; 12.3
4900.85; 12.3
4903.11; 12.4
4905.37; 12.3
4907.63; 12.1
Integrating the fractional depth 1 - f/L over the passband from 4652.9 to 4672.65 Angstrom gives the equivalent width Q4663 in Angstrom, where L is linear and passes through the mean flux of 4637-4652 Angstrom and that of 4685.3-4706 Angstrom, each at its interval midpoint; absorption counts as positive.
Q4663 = 0.46 Angstrom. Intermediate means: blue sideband 12.1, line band 11.8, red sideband 12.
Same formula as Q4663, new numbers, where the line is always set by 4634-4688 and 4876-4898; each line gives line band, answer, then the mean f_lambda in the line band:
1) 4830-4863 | 1.0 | 12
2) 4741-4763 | -0.3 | 12.4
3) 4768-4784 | -0.4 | 12.6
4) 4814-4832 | -0.6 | 12.8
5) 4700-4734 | 0.1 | 12.1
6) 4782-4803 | -0.8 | 12.8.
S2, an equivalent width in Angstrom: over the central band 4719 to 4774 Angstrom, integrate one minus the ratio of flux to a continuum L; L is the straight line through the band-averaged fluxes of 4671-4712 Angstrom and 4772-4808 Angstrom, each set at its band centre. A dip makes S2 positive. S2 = 0.9 Angstrom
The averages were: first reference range 12.1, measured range 12.2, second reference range 12.7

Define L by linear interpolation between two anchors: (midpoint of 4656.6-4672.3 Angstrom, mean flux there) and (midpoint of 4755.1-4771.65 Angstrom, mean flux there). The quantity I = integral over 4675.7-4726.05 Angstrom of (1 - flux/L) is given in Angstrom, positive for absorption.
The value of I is -1.34 Angstrom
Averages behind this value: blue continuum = 11.8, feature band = 12.3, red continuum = 12.3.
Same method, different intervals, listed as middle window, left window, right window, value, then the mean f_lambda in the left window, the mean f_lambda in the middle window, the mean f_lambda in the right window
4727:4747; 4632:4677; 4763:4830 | 1.0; 12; 11.7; 12.6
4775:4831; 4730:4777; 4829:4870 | -3.0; 12.2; 12.7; 11.9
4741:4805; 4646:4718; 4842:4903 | -2.7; 12.1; 12.5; 12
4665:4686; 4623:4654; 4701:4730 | 0.4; 12.5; 12.1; 12.2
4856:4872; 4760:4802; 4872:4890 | 0.8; 12.6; 11.5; 12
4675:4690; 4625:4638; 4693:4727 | 0.1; 12.8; 12.4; 12.2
